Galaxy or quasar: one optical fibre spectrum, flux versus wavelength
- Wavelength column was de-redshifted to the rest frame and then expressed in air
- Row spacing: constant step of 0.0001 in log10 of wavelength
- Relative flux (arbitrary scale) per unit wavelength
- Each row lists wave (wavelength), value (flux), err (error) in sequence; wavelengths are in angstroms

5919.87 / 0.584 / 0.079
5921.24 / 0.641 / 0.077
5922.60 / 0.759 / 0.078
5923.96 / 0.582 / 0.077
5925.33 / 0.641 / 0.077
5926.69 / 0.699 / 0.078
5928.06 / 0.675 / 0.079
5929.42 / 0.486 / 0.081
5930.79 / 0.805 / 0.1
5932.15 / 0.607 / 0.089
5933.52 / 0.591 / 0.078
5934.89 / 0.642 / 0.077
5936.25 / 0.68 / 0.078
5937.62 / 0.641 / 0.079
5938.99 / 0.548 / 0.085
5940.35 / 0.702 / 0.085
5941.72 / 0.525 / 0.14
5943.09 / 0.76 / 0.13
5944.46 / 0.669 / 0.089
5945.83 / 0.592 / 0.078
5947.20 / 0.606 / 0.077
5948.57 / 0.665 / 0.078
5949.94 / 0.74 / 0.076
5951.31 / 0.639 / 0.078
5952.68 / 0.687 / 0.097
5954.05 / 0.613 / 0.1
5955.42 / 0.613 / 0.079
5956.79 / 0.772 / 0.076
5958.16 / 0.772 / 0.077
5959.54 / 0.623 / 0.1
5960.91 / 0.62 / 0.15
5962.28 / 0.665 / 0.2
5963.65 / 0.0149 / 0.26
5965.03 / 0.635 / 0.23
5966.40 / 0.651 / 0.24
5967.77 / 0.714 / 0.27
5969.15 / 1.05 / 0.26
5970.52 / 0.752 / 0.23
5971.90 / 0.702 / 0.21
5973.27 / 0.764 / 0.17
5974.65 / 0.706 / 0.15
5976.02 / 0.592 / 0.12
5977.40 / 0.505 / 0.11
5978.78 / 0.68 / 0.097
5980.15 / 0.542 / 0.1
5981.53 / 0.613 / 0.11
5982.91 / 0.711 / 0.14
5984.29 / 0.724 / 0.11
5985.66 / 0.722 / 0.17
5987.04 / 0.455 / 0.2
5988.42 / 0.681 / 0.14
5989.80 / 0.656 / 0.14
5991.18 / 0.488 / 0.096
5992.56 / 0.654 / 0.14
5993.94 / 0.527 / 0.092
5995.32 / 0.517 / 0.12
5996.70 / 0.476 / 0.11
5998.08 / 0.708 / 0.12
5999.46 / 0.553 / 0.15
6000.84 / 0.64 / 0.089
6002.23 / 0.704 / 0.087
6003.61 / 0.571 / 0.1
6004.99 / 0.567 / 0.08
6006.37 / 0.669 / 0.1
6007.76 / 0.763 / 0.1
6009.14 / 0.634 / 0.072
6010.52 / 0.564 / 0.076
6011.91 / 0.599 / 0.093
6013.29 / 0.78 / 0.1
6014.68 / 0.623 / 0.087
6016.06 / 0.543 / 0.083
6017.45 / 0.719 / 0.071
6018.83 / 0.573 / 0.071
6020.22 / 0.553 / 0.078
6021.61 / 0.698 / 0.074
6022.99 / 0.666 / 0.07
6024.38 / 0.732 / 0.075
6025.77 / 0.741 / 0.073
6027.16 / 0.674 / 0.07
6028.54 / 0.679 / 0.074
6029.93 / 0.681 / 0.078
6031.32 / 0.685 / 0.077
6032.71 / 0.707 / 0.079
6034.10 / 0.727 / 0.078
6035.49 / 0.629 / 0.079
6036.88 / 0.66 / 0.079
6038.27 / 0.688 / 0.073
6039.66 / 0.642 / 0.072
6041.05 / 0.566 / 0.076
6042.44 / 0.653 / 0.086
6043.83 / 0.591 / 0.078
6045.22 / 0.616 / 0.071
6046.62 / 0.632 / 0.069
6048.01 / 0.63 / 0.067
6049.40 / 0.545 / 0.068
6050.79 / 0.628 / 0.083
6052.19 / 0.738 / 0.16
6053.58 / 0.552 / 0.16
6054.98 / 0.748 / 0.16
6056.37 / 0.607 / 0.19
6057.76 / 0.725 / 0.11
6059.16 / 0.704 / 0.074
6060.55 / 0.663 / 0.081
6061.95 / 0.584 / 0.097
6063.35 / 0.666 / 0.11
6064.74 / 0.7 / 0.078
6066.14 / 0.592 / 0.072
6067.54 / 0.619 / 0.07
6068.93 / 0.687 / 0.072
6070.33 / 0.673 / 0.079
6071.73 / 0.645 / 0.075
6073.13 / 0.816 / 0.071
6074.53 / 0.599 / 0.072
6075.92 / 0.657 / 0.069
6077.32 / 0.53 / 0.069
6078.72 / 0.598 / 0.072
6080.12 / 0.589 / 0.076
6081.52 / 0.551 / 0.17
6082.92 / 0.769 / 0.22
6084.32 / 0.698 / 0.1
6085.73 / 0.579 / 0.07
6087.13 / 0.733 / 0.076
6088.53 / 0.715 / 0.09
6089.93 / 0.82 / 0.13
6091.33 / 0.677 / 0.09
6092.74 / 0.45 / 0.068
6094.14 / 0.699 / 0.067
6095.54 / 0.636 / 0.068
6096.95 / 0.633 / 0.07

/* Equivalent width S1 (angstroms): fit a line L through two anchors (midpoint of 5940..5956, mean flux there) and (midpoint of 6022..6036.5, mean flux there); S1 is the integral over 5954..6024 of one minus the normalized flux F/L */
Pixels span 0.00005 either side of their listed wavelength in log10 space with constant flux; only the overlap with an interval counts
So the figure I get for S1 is 3.8 angstroms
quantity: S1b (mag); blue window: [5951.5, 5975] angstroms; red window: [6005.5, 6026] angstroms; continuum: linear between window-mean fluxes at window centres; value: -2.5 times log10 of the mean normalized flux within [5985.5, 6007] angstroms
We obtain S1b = 0.11 mag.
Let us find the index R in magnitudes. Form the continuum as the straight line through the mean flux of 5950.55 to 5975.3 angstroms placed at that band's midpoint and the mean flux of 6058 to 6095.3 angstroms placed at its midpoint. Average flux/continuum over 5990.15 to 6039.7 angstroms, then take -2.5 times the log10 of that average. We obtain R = 0.04 mag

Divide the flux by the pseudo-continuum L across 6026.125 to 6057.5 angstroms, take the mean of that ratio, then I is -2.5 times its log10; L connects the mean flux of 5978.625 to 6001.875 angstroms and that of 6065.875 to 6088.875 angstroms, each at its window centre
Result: -0.03 mag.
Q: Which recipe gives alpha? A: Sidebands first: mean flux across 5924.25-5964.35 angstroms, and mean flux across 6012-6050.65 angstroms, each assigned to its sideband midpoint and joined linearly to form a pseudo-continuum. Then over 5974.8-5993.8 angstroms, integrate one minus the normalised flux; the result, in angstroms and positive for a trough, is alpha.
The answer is 0.7 angstroms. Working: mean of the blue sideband 0.63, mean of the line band 0.617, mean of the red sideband 0.652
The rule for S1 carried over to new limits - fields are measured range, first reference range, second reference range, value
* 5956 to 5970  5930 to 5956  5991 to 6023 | -0.31 angstroms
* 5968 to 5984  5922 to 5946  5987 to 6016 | -1.75 angstroms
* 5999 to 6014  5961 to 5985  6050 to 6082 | 0.14 angstroms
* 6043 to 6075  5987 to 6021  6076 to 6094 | -0.85 angstroms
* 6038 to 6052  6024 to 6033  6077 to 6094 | 1.27 angstroms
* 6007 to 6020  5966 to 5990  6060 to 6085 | 0.51 angstroms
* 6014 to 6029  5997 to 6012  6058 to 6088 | -0.43 angstroms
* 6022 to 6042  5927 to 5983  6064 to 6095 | -0.77 angstroms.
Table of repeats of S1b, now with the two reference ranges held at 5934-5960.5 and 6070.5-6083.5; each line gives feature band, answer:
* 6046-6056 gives 0.01 mag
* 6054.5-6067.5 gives -0.03 mag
